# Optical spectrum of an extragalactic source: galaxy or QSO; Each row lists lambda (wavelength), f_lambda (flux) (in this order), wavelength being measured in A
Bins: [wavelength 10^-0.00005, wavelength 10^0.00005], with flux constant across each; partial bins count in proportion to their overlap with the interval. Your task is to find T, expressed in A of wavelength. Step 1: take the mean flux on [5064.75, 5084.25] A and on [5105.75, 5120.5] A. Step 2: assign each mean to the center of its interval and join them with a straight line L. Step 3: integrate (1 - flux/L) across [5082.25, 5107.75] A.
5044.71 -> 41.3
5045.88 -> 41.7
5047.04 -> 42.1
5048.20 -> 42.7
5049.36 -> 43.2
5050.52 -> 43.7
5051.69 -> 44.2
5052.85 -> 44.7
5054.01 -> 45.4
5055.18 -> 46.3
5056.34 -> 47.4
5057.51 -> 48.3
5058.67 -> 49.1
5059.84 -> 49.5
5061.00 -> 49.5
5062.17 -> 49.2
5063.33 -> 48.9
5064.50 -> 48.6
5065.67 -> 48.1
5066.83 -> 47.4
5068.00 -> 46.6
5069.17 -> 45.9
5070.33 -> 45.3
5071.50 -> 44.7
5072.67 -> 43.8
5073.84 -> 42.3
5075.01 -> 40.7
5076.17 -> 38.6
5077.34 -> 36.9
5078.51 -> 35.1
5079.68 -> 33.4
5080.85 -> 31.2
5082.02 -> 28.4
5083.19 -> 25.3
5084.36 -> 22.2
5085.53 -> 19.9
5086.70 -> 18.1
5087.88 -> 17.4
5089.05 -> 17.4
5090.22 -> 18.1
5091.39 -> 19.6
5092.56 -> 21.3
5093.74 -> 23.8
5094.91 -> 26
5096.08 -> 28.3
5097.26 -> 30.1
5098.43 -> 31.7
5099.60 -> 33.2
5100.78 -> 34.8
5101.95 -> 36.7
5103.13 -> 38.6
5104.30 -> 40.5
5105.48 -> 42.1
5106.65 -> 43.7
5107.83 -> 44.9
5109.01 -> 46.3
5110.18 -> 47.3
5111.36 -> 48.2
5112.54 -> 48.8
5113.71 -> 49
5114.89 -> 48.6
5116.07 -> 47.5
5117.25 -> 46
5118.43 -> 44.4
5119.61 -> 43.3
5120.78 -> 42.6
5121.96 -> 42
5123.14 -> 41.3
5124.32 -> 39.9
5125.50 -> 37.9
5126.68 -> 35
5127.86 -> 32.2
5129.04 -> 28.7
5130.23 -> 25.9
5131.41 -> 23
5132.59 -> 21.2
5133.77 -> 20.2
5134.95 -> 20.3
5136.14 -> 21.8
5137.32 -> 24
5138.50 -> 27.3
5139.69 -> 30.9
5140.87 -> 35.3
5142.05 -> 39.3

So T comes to 8.8 A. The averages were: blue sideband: 39.3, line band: 28.4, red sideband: 46.3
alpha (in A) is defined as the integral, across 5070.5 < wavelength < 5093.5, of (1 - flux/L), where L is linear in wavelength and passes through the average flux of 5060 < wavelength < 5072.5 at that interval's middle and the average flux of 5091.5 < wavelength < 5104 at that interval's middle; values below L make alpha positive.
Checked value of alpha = 6.0 A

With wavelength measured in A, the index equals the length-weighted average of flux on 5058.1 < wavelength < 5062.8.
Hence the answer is 49.3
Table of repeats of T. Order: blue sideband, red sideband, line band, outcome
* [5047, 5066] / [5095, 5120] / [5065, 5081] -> 1.1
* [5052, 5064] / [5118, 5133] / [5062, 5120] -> 6.0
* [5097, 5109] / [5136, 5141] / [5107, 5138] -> -4.1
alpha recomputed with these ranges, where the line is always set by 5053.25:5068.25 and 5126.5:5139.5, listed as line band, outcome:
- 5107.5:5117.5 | -5.00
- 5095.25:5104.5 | 0.47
